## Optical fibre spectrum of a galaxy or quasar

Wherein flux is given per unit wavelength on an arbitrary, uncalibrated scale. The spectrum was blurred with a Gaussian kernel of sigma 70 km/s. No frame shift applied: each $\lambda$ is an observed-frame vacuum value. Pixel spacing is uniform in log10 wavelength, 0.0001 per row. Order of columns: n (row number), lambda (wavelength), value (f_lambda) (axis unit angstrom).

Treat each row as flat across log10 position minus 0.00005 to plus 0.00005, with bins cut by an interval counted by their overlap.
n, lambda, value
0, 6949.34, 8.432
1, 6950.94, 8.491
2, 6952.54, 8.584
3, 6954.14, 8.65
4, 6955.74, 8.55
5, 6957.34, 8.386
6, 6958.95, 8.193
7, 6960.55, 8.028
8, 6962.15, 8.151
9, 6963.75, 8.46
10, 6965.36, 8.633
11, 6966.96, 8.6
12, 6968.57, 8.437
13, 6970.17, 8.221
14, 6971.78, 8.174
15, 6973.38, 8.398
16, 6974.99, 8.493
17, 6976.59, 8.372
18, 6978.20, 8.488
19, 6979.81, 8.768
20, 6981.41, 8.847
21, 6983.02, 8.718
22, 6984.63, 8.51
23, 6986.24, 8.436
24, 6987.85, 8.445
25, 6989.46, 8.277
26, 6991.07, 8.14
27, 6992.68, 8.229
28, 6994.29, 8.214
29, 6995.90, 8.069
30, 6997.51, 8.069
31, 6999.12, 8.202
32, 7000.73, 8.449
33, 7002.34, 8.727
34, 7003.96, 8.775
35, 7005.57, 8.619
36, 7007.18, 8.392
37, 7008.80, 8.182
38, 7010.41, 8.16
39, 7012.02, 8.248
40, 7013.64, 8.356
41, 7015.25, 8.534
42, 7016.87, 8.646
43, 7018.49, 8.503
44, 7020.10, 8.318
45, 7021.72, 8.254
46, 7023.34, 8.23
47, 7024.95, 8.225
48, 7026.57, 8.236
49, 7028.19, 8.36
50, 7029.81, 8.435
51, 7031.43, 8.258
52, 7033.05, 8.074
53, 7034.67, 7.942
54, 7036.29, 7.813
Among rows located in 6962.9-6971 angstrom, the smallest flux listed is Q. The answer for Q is 8.221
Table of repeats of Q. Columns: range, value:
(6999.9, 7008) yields 8.392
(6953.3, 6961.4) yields 8.028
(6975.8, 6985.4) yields 8.372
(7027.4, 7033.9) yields 8.074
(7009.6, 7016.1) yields 8.16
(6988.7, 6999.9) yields 8.069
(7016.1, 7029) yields 8.225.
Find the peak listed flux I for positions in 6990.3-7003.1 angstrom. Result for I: 8.727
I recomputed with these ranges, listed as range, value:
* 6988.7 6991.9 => 8.277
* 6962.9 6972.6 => 8.633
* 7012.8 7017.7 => 8.646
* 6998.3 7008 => 8.775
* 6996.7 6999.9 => 8.202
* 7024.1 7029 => 8.36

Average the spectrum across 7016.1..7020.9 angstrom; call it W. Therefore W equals 8.49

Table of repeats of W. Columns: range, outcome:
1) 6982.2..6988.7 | 8.52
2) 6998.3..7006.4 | 8.56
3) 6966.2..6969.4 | 8.51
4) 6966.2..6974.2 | 8.36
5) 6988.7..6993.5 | 8.21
